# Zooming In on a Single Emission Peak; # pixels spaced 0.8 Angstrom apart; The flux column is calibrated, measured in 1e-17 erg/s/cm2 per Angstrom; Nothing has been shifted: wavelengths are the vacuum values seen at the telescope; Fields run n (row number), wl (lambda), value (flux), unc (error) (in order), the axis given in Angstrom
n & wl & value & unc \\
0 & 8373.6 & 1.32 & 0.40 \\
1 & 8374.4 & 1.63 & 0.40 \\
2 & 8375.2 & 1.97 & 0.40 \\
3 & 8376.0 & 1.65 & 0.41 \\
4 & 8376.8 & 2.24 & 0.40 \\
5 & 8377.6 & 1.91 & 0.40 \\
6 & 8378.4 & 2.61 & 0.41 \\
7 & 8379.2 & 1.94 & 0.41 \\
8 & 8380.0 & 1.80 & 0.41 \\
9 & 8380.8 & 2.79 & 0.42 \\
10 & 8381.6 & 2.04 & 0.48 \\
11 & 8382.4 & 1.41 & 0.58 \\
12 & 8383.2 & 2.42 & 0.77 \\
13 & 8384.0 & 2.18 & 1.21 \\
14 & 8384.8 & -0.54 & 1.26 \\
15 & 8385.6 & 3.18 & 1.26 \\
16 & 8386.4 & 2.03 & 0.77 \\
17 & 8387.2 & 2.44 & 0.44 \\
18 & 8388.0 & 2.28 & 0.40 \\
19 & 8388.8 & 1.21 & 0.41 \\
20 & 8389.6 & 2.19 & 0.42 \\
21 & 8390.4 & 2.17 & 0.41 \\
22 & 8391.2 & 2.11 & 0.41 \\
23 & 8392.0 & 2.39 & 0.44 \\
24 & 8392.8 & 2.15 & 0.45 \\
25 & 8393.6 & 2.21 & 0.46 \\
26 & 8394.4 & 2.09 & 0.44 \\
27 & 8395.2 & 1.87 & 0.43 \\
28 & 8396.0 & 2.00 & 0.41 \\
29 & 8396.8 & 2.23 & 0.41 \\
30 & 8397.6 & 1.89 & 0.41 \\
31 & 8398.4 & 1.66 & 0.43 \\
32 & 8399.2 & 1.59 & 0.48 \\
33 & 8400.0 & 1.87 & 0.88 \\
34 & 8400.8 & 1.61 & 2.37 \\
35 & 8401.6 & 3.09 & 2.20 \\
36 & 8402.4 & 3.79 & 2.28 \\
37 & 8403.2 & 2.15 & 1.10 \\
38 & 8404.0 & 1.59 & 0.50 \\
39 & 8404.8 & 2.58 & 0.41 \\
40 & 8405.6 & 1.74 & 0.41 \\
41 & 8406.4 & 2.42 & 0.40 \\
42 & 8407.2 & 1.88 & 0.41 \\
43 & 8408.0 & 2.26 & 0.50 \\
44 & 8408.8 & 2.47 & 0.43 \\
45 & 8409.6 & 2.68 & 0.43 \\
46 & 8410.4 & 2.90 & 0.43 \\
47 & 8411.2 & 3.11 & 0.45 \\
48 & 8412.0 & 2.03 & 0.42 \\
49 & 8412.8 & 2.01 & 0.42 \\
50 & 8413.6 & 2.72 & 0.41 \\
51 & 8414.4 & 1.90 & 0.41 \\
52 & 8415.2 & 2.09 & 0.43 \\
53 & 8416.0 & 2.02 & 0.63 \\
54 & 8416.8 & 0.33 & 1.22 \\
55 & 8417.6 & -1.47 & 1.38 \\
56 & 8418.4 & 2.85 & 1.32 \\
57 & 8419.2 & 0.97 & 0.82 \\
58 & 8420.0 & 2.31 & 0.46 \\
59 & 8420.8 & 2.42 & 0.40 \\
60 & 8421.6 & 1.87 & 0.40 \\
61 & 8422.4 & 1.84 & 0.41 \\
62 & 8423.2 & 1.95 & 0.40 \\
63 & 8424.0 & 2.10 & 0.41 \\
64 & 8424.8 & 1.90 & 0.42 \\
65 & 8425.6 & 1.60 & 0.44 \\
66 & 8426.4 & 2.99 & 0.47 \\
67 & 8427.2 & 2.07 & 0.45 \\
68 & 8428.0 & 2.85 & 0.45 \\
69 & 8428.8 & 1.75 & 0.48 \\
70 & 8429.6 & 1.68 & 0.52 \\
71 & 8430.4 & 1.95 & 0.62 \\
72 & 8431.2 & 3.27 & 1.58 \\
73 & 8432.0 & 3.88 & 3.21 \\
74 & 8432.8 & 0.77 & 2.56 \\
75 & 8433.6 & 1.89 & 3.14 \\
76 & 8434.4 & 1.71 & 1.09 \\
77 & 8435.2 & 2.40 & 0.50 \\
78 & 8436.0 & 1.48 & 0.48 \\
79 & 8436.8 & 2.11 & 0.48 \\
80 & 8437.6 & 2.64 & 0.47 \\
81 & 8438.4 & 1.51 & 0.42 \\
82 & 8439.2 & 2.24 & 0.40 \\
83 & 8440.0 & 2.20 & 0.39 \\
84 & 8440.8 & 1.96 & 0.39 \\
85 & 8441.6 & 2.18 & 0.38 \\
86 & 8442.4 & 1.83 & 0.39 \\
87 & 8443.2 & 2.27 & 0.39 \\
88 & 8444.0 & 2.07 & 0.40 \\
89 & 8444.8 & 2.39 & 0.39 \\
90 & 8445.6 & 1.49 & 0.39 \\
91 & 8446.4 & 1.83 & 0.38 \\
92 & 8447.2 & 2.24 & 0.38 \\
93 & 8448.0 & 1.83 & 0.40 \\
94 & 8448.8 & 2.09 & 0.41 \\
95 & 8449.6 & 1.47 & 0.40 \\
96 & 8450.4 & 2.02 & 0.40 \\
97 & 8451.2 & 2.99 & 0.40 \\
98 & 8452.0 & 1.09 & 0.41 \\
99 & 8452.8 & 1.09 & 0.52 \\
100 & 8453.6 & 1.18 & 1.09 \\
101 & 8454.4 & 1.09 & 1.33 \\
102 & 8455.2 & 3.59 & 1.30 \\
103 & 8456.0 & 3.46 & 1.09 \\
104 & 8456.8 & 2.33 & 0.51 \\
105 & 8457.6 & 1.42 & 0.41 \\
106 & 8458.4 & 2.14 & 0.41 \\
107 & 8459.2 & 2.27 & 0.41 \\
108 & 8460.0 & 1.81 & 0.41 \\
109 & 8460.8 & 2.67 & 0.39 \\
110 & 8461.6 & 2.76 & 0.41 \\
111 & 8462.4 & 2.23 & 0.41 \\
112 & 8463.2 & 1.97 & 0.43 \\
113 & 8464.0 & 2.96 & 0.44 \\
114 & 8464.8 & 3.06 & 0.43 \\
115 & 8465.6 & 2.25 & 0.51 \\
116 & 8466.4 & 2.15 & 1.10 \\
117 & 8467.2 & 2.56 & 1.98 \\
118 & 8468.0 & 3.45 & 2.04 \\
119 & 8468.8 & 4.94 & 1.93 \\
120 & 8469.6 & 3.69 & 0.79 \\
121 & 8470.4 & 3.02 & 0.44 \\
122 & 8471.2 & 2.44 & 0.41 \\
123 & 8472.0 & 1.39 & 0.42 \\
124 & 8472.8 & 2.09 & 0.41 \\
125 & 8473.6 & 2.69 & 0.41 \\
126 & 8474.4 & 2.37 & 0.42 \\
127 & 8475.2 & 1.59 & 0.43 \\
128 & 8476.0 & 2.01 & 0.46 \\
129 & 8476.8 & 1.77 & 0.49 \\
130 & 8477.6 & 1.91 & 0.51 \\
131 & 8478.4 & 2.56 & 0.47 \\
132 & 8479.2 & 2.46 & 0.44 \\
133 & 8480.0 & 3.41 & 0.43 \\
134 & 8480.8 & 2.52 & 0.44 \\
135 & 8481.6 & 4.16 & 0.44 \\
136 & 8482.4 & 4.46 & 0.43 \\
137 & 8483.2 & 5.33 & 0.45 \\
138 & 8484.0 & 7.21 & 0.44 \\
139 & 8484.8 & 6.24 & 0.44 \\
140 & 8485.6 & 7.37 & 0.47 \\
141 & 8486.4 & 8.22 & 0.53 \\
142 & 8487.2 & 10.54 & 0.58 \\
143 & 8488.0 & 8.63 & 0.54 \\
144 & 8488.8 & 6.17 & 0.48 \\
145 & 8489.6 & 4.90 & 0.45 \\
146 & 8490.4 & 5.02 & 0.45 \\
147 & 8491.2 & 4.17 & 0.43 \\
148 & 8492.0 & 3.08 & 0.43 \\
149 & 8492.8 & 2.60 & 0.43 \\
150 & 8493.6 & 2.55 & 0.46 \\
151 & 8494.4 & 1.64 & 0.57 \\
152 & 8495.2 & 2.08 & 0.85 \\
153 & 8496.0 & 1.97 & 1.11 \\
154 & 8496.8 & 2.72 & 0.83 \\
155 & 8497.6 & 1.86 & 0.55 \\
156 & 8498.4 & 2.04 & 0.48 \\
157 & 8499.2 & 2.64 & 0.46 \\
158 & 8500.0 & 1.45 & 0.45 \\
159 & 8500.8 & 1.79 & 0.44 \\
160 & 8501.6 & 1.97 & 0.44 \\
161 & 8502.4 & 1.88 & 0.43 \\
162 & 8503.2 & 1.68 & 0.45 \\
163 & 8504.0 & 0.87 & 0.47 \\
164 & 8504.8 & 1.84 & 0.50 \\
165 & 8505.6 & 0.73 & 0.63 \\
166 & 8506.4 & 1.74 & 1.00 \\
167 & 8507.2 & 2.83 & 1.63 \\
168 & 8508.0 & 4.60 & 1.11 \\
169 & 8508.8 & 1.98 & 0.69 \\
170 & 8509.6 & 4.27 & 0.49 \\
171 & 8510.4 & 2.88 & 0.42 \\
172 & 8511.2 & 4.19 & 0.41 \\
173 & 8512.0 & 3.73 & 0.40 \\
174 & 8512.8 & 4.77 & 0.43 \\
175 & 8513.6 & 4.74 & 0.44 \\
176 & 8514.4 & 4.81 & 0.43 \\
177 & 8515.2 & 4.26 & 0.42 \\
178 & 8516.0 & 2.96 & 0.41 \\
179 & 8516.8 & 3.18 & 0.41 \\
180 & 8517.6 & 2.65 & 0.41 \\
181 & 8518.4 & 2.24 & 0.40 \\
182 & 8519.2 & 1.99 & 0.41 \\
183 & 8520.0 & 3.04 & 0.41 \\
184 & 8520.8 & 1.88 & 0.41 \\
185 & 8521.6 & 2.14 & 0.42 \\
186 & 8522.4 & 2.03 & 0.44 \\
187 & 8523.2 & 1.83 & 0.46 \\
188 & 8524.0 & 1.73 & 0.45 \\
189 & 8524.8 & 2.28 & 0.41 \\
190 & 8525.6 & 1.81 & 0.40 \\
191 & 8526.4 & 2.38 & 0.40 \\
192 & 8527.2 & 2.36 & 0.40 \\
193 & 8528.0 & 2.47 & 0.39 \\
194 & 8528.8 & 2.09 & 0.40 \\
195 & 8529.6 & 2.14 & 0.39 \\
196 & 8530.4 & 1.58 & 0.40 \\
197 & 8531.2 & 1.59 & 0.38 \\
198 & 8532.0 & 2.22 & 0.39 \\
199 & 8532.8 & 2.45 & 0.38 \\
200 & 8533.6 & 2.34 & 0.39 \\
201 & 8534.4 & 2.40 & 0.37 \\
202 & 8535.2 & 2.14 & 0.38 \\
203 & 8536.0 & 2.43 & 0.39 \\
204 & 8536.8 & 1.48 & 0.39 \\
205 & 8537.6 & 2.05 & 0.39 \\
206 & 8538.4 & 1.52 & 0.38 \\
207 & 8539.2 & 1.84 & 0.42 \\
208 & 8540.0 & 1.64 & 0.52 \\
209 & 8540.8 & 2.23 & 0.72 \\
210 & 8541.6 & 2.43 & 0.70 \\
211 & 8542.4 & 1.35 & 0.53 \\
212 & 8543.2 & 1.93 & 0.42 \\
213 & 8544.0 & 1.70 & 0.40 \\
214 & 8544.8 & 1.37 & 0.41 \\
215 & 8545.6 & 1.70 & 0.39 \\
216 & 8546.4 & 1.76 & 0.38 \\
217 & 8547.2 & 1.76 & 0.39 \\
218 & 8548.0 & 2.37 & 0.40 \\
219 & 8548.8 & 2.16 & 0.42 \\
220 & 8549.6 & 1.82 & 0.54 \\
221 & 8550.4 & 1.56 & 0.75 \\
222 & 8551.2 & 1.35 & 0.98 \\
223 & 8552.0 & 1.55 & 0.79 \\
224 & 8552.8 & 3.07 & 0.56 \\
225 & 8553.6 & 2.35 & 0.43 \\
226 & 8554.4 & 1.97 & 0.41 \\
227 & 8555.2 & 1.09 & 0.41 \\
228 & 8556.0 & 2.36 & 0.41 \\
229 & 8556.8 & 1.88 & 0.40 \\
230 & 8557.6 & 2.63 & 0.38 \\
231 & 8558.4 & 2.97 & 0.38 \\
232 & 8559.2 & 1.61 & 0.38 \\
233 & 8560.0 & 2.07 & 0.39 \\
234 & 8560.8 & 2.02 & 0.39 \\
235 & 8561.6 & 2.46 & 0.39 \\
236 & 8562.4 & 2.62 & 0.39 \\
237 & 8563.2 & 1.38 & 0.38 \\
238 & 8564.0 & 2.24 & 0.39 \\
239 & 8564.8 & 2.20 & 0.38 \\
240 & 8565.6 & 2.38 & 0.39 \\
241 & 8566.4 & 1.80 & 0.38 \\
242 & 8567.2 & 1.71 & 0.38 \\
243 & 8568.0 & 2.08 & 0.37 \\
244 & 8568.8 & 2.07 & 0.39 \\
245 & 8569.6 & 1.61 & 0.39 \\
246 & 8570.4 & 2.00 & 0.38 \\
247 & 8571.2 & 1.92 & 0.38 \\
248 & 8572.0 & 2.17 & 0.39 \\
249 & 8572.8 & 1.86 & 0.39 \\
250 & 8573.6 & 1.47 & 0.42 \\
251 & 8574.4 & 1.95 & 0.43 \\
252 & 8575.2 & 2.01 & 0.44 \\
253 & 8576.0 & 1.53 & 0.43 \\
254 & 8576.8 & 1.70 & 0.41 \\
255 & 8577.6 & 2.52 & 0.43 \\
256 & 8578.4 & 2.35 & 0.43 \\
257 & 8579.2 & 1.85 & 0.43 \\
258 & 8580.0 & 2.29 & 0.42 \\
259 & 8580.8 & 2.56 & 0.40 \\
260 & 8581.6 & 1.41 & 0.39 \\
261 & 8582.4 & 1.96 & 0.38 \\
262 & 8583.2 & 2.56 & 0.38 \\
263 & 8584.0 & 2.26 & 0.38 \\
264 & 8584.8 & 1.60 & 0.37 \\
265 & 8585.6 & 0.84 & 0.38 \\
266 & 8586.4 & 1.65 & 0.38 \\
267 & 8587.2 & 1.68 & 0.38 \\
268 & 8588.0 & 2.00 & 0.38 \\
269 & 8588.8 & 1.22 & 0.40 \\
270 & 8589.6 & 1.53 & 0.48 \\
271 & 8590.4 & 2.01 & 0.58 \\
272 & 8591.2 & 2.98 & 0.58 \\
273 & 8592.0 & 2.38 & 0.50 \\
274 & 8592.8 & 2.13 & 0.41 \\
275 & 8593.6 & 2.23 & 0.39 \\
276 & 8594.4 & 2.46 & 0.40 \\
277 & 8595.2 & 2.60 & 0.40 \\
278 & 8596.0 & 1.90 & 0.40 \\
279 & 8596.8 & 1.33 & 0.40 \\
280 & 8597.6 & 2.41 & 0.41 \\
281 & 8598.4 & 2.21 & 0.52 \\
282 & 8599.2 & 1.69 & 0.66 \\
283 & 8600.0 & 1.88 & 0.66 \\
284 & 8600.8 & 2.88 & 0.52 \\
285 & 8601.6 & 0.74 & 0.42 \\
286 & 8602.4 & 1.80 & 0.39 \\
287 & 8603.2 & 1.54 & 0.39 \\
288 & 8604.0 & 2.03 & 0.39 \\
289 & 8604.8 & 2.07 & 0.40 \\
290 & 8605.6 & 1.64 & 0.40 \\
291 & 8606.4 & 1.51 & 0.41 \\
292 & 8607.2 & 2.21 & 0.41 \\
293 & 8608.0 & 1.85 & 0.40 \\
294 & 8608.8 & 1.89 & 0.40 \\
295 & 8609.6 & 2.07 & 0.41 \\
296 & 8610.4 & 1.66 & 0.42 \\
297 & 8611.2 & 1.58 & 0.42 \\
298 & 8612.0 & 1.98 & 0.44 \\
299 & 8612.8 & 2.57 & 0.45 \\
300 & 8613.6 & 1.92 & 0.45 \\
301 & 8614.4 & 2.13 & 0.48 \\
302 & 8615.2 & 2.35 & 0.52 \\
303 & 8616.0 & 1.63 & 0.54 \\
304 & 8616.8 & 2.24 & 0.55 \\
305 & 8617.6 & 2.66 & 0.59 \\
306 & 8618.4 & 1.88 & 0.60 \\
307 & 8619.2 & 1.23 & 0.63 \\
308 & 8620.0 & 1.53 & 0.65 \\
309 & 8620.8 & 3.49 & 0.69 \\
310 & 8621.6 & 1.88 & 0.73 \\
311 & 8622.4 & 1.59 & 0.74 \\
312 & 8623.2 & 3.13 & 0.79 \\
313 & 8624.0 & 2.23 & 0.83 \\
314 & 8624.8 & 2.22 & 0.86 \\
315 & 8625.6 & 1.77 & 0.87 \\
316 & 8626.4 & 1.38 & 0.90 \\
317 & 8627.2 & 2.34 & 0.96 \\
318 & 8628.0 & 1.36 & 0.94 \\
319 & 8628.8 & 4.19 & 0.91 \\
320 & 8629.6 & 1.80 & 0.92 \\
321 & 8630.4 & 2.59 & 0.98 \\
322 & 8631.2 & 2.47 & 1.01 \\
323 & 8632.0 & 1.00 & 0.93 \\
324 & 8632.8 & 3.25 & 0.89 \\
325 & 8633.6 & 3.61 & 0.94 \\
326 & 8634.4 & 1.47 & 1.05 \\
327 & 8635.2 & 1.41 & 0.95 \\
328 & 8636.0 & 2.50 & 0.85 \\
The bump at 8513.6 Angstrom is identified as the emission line [N II]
